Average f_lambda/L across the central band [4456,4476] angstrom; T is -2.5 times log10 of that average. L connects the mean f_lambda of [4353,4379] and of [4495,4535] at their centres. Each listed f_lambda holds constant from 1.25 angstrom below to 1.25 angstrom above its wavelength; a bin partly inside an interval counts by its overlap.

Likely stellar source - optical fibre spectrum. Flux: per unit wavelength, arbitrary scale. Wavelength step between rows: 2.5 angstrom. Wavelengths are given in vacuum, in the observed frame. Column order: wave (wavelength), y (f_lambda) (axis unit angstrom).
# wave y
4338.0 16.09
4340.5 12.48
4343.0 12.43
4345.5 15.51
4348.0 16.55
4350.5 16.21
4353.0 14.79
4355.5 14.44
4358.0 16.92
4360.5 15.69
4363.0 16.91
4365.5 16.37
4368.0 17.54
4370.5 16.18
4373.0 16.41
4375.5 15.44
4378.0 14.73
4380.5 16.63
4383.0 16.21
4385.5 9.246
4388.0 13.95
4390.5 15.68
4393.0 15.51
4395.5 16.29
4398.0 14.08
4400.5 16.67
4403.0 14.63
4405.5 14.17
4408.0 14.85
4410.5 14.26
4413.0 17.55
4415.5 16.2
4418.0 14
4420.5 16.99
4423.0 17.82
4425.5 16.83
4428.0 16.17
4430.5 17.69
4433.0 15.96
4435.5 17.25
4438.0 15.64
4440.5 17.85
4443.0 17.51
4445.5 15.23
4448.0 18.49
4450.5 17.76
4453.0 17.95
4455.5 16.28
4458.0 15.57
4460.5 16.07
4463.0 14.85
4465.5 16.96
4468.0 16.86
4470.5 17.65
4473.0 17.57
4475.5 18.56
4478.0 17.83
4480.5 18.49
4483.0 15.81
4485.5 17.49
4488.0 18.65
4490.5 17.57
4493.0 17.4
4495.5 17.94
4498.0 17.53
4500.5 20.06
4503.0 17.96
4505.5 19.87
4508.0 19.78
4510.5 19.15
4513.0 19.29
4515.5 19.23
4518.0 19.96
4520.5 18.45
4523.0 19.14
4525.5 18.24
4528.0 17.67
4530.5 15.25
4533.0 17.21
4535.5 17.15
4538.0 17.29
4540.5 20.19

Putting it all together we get 0.07 mag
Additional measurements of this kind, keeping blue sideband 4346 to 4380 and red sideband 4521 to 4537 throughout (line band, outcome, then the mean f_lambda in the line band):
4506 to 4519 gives -0.13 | 19.5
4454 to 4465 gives 0.07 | 15.8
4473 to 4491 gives -0.04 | 17.8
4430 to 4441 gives -0.01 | 16.8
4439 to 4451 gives -0.04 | 17.3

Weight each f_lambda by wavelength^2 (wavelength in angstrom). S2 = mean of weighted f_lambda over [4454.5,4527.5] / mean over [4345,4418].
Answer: 1.22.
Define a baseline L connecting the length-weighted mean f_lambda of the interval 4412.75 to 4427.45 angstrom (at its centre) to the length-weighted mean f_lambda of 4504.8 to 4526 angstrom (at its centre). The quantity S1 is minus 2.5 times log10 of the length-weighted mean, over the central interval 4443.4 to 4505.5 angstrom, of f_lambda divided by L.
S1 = 0.04 mag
